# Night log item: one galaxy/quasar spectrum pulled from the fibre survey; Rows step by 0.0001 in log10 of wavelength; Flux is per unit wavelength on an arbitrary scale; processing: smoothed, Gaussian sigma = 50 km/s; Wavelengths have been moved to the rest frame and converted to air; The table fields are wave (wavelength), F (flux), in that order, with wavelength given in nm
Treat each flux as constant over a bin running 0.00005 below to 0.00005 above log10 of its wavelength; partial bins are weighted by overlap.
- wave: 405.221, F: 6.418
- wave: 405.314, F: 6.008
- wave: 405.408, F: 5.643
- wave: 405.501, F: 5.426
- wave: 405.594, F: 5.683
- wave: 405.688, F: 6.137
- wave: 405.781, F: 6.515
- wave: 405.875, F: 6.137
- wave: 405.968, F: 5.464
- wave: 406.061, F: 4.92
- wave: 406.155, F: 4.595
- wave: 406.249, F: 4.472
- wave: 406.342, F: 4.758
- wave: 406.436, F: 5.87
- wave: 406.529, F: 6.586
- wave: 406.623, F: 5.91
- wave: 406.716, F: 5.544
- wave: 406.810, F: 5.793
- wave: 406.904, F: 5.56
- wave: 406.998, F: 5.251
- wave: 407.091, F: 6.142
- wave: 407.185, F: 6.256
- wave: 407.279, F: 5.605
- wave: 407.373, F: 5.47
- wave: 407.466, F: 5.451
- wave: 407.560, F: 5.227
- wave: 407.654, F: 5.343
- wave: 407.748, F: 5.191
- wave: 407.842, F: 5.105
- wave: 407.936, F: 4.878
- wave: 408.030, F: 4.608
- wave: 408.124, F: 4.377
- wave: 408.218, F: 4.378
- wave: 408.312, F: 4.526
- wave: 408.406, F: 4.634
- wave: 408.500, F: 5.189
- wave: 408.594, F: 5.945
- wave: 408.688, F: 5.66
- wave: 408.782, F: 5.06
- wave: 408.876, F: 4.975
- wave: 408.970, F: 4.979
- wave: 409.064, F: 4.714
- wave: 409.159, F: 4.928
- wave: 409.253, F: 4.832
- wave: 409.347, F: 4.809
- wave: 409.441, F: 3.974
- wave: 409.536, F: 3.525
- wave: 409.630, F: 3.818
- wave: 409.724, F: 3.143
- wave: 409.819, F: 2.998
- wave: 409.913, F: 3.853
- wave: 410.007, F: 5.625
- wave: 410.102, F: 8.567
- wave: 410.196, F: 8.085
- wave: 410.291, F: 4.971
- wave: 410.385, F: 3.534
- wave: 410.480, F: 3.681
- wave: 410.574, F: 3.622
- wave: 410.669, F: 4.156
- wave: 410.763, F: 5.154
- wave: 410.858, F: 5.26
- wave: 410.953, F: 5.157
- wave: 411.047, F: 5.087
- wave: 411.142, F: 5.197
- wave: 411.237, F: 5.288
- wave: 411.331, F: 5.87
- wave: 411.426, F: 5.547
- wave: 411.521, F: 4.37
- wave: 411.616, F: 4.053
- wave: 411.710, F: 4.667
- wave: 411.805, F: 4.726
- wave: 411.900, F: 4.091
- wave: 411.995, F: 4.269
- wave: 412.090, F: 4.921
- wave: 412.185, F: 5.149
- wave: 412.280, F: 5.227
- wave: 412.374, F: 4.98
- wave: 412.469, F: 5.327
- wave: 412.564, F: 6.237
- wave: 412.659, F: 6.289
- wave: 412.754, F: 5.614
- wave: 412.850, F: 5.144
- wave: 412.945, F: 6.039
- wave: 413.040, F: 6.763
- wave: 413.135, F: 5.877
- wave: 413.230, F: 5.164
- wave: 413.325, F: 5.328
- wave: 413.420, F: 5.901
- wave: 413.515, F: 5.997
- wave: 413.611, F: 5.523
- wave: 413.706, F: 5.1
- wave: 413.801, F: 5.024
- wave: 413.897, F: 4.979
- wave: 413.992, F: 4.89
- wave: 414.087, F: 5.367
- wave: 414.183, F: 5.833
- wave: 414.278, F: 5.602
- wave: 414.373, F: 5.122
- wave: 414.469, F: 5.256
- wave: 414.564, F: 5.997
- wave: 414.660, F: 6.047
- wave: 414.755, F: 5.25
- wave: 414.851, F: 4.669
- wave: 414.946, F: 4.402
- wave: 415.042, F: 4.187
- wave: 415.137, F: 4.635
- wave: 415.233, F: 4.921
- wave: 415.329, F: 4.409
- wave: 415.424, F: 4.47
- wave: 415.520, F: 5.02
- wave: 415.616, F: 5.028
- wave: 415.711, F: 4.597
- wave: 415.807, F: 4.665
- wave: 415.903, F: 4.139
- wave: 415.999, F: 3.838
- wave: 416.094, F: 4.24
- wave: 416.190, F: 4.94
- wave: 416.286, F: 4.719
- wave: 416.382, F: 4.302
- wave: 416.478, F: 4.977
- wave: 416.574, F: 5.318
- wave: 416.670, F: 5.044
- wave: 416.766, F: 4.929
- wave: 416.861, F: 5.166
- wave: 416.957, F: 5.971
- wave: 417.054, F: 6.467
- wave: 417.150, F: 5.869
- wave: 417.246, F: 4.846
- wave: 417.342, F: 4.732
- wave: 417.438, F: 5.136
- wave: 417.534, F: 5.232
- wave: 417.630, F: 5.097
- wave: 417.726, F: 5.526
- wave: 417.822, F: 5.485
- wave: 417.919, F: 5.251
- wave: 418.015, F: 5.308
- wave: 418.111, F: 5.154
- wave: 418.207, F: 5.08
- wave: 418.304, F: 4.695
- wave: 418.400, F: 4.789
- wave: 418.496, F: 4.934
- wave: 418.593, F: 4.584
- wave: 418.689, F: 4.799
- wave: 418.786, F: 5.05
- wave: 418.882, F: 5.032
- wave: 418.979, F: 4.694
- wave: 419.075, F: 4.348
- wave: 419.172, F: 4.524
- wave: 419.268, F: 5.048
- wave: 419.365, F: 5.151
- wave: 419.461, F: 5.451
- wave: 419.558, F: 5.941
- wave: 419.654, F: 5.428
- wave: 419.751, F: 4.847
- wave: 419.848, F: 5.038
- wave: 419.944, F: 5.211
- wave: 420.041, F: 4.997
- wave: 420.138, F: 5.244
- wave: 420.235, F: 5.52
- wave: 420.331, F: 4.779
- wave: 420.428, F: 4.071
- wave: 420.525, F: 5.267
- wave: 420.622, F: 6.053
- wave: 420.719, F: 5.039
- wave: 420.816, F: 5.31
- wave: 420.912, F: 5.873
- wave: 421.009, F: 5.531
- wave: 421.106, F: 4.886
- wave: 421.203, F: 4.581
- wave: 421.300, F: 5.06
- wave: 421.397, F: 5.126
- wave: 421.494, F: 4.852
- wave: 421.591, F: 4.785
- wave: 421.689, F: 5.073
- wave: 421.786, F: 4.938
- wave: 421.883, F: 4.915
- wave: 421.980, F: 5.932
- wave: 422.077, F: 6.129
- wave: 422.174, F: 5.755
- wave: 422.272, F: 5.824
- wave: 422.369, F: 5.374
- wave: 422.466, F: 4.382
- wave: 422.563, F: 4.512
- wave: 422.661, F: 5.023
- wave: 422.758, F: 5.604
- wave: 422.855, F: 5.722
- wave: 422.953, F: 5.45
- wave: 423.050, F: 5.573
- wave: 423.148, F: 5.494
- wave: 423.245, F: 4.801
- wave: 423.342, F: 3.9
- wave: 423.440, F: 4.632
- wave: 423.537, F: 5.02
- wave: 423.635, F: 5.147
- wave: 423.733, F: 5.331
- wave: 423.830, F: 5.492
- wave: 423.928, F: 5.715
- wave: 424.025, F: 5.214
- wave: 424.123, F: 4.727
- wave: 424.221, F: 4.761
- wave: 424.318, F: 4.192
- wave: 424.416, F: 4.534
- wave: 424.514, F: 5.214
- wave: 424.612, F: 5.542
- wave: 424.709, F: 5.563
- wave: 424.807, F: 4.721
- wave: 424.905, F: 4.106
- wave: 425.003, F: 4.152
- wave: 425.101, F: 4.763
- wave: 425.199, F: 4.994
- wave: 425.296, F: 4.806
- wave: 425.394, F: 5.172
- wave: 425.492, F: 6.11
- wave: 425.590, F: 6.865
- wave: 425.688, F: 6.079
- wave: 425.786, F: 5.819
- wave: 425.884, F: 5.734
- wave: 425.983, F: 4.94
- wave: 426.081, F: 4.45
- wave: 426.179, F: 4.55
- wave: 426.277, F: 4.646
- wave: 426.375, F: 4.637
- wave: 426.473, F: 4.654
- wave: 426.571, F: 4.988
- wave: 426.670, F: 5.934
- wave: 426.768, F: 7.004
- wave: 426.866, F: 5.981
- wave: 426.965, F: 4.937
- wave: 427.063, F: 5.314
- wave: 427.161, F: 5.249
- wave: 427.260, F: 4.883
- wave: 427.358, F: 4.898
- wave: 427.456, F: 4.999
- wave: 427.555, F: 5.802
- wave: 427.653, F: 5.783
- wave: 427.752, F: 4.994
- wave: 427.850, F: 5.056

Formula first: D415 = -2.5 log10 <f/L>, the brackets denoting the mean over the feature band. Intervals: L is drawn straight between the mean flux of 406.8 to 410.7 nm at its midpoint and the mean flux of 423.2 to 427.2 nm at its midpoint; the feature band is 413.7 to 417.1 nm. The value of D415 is 0.010 mag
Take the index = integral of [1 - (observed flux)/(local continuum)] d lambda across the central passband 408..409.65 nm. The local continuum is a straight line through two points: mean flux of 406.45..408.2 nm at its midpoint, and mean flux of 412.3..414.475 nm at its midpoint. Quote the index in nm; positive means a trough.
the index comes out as 0.223 nm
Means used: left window 5.45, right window 5.54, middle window 4.74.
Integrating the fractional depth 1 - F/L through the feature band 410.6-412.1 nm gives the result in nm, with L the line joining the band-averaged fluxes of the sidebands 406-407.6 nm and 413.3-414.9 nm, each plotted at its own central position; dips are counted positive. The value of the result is 0.164 nm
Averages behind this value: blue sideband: 5.5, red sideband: 5.41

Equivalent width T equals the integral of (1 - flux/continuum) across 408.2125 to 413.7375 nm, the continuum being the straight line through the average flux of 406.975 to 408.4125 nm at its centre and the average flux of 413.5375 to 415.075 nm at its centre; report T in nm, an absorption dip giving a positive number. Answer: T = 0.16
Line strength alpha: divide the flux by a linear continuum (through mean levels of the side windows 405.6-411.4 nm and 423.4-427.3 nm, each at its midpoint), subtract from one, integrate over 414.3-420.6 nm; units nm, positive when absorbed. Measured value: 0.17 nm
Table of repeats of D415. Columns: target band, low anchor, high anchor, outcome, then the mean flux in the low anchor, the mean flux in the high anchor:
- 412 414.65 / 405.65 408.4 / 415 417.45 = -0.10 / 5.37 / 4.87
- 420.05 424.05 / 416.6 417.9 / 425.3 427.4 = 0.03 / 5.34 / 5.36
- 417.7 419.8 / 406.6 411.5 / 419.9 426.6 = 0.01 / 5.04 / 5.13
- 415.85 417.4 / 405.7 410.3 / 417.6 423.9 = 0.04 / 5.2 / 5.13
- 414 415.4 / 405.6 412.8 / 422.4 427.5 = 0.00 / 5.11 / 5.14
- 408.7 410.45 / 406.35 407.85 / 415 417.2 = 0.13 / 5.63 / 4.87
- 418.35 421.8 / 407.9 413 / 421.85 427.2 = 0.01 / 4.92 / 5.2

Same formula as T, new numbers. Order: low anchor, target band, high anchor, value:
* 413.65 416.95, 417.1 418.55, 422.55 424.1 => -0.04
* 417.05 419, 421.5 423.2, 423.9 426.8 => -0.06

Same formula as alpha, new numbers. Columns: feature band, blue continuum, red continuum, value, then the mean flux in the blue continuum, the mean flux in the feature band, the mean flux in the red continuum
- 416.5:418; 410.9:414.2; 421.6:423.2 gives -0.01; 5.28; 5.33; 5.34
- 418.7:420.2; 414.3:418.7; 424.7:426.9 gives 0.00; 4.99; 5.06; 5.24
